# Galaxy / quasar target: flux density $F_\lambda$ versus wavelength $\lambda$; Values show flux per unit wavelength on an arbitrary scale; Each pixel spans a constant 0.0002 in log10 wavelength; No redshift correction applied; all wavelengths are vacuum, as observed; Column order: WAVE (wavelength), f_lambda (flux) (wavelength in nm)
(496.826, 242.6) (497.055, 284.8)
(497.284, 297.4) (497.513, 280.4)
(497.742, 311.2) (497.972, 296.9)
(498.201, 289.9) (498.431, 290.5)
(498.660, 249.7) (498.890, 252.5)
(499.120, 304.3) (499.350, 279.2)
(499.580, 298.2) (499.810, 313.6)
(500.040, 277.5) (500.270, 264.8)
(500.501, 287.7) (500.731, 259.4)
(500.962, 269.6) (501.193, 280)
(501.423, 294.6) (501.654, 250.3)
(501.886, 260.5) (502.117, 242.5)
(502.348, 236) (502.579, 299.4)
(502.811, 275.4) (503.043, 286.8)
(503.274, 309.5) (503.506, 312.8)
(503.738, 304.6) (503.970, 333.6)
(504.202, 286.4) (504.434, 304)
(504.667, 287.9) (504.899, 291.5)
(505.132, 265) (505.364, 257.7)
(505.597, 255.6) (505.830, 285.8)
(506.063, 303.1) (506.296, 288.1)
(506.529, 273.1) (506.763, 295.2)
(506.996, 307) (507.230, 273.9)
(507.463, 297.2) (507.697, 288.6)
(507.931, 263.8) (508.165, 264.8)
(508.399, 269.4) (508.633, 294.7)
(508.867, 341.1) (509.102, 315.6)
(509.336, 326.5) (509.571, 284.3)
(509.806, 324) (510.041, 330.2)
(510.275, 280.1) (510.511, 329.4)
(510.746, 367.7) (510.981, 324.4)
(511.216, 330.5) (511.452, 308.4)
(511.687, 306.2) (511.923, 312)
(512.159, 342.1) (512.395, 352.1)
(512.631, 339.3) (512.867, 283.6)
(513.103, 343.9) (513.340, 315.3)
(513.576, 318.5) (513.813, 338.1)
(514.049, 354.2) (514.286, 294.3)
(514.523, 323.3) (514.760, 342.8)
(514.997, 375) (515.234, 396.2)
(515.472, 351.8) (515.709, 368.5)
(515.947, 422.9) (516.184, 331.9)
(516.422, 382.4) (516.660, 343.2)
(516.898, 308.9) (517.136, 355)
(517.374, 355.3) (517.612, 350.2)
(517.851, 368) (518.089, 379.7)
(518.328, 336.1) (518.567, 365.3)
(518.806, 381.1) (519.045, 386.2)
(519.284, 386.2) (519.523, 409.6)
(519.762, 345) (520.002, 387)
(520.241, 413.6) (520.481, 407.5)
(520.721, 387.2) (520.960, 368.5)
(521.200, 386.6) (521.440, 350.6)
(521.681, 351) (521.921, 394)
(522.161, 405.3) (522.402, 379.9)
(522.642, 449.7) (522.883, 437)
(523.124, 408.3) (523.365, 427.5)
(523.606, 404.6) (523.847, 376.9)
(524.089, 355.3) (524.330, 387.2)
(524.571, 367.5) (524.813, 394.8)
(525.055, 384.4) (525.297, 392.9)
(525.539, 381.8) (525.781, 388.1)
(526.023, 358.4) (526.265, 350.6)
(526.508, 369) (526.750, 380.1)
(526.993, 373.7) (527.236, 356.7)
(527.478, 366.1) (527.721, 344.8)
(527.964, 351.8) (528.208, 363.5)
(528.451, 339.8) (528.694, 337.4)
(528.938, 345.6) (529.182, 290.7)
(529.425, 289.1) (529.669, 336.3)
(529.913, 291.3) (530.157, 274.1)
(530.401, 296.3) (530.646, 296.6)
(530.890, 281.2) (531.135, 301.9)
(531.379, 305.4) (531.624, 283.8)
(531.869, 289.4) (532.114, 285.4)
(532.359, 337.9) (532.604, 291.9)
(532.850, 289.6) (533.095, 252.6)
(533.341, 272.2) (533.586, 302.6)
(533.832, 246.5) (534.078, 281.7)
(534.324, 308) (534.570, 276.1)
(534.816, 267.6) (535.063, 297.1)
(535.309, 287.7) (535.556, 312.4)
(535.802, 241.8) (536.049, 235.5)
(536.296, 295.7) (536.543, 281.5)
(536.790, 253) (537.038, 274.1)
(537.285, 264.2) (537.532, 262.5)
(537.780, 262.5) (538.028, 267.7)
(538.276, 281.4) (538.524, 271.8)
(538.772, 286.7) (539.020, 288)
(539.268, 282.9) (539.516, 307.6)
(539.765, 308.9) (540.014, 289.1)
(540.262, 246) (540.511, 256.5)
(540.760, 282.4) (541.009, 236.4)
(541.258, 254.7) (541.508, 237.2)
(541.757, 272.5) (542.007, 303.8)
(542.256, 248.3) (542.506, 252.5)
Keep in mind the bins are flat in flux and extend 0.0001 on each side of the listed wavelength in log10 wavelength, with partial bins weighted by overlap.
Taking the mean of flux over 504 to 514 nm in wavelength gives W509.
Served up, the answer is 305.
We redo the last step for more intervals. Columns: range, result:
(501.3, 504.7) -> 286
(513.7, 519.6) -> 360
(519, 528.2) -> 383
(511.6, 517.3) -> 342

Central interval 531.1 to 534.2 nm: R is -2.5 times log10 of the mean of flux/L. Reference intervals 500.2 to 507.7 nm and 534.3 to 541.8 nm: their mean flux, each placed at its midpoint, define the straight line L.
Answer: -0.05 mag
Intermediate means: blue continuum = 283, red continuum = 273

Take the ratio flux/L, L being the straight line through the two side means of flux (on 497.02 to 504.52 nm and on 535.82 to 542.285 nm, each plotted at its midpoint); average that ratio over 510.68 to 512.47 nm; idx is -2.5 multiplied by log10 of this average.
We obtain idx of -0.17 mag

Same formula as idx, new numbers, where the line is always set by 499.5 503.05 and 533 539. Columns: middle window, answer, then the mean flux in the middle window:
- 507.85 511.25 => -0.13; 310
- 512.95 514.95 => -0.20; 330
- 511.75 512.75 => -0.22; 335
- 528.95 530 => -0.12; 307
